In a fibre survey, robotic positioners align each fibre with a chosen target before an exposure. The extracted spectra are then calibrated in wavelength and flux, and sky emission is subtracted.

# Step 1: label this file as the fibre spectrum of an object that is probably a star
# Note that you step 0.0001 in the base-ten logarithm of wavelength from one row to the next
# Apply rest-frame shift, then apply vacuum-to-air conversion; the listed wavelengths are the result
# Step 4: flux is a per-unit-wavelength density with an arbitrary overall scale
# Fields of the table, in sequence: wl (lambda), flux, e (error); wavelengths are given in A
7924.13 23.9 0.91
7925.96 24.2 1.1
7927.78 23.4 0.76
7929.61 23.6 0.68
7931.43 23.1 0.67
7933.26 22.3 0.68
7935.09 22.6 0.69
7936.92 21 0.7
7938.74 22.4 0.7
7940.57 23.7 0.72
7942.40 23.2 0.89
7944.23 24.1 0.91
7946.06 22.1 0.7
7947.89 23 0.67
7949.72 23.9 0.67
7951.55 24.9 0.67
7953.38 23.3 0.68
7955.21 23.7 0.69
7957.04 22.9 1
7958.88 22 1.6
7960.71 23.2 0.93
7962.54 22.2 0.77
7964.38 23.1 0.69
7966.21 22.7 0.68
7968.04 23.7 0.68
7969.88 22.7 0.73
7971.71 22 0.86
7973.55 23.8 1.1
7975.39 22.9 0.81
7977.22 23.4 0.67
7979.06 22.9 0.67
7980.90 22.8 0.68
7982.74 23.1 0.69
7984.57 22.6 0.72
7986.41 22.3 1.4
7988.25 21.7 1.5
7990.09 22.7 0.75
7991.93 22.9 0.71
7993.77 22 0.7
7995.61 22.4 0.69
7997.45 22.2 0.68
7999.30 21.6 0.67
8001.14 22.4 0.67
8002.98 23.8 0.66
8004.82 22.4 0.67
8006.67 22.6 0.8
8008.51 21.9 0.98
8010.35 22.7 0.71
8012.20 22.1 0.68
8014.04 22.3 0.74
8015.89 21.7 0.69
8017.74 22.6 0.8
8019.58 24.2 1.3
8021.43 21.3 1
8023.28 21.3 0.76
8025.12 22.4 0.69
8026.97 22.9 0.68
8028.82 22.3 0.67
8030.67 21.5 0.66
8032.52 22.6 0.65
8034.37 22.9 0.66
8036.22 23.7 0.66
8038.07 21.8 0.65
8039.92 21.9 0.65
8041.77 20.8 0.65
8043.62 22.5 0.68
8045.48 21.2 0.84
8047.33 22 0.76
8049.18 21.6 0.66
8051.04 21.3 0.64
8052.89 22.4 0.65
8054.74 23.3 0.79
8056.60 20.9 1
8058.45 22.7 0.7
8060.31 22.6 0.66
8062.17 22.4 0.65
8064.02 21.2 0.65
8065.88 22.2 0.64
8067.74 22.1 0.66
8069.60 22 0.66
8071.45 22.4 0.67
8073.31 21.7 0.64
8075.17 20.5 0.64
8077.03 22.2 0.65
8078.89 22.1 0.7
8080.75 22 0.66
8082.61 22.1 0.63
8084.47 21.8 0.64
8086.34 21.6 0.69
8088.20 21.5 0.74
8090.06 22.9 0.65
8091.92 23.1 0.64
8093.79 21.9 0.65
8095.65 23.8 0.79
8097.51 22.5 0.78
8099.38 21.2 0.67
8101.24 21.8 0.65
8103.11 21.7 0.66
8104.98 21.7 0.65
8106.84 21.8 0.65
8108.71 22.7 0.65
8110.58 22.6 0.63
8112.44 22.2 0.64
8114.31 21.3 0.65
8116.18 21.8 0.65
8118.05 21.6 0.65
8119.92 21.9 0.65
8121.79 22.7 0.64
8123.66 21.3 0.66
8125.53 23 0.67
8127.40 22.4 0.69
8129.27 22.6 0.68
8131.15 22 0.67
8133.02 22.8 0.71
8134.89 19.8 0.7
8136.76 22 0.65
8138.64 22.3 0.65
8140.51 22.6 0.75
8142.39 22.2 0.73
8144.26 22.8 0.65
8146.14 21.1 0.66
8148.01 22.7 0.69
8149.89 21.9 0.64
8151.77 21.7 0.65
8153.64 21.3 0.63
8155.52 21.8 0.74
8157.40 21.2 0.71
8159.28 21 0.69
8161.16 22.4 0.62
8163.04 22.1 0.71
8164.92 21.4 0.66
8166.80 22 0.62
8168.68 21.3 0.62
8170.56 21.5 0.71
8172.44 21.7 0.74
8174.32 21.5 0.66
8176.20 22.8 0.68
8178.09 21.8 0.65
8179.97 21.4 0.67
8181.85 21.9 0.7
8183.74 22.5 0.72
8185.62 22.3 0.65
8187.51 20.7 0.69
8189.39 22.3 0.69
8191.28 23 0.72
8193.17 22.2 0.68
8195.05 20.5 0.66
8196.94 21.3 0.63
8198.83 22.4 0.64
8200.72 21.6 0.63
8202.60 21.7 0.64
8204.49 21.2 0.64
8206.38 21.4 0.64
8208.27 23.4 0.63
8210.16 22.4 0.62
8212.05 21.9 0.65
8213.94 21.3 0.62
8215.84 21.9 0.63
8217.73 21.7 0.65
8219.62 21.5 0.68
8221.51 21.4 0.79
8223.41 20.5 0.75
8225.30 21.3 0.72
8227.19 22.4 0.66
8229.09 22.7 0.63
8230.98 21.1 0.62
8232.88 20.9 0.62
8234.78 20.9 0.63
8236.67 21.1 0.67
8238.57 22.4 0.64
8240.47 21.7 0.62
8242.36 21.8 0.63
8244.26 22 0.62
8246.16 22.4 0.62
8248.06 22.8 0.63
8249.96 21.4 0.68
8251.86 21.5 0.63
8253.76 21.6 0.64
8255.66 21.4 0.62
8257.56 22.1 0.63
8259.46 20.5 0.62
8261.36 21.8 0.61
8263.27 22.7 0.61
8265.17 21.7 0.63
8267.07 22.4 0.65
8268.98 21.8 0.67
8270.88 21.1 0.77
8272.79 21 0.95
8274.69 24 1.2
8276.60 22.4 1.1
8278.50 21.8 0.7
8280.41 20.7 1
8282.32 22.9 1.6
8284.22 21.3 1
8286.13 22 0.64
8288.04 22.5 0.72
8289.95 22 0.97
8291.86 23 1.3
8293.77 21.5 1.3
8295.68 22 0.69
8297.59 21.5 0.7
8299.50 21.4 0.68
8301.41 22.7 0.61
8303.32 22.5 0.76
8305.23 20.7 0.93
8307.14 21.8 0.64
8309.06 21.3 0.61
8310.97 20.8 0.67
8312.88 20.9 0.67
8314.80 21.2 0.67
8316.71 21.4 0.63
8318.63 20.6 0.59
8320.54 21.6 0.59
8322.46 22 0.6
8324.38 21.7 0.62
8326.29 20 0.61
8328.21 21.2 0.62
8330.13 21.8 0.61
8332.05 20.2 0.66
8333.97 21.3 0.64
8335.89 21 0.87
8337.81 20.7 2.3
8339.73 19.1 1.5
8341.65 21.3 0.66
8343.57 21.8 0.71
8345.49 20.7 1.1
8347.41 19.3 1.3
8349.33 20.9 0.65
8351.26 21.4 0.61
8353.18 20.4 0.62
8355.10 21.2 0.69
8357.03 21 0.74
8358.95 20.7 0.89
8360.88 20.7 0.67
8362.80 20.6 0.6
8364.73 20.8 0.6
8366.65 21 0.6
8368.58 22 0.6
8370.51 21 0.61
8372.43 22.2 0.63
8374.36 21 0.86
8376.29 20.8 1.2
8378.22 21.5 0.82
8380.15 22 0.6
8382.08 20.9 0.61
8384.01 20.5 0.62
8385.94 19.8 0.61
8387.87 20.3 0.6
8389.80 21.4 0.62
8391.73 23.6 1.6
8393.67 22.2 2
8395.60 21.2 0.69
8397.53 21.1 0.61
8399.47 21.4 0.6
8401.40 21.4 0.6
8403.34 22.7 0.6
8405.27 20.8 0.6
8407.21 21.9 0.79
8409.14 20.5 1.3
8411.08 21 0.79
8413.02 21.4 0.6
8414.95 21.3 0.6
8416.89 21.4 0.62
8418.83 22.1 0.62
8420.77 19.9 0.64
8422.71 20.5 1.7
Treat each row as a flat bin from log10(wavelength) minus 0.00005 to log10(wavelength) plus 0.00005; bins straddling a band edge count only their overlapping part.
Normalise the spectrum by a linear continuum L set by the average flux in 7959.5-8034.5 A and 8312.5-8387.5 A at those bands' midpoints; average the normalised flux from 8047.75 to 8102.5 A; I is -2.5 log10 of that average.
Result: 0.01 mag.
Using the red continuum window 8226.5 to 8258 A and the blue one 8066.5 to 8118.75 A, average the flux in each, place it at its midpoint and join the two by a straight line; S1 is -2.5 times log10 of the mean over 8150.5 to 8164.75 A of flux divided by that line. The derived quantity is 0.01 mag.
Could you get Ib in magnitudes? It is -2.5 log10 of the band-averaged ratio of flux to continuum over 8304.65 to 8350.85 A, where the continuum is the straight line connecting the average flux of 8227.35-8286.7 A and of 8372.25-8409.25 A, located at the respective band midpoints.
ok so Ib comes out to 0.03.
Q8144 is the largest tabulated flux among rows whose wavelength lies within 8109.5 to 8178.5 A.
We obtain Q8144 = 23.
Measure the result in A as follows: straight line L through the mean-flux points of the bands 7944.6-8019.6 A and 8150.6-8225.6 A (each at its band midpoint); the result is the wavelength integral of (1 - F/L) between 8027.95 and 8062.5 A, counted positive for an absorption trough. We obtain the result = 0.50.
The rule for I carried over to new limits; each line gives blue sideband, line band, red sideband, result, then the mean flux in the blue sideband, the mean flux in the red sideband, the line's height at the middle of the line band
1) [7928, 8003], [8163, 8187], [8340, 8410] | 0.01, 22.8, 21.2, 22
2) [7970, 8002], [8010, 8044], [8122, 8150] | 0.01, 22.6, 22.1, 22.4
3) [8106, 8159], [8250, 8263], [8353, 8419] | 0.00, 22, 21.3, 21.6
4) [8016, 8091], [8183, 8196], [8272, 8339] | -0.01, 22.1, 21.6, 21.8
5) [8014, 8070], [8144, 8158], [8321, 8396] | 0.00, 22.1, 21.1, 21.8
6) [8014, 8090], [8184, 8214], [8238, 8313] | 0.00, 22.1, 21.9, 21.9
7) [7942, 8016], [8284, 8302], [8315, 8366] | -0.04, 22.8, 20.9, 21.2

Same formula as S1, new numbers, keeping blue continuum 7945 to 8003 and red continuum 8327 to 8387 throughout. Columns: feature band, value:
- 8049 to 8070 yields 0.02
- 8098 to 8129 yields 0.01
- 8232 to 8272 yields -0.01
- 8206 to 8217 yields -0.02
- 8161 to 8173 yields 0.01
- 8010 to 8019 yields 0.01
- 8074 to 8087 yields 0.03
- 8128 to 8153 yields 0.00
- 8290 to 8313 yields -0.03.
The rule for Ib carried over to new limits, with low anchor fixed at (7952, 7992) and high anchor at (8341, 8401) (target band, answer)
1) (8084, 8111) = 0.01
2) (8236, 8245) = -0.01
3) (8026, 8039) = 0.00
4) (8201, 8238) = 0.01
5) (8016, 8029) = 0.01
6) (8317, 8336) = 0.01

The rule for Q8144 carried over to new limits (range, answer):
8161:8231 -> 23.4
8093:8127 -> 23.8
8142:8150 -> 22.8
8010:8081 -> 24.2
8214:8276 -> 24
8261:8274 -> 22.7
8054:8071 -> 23.3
